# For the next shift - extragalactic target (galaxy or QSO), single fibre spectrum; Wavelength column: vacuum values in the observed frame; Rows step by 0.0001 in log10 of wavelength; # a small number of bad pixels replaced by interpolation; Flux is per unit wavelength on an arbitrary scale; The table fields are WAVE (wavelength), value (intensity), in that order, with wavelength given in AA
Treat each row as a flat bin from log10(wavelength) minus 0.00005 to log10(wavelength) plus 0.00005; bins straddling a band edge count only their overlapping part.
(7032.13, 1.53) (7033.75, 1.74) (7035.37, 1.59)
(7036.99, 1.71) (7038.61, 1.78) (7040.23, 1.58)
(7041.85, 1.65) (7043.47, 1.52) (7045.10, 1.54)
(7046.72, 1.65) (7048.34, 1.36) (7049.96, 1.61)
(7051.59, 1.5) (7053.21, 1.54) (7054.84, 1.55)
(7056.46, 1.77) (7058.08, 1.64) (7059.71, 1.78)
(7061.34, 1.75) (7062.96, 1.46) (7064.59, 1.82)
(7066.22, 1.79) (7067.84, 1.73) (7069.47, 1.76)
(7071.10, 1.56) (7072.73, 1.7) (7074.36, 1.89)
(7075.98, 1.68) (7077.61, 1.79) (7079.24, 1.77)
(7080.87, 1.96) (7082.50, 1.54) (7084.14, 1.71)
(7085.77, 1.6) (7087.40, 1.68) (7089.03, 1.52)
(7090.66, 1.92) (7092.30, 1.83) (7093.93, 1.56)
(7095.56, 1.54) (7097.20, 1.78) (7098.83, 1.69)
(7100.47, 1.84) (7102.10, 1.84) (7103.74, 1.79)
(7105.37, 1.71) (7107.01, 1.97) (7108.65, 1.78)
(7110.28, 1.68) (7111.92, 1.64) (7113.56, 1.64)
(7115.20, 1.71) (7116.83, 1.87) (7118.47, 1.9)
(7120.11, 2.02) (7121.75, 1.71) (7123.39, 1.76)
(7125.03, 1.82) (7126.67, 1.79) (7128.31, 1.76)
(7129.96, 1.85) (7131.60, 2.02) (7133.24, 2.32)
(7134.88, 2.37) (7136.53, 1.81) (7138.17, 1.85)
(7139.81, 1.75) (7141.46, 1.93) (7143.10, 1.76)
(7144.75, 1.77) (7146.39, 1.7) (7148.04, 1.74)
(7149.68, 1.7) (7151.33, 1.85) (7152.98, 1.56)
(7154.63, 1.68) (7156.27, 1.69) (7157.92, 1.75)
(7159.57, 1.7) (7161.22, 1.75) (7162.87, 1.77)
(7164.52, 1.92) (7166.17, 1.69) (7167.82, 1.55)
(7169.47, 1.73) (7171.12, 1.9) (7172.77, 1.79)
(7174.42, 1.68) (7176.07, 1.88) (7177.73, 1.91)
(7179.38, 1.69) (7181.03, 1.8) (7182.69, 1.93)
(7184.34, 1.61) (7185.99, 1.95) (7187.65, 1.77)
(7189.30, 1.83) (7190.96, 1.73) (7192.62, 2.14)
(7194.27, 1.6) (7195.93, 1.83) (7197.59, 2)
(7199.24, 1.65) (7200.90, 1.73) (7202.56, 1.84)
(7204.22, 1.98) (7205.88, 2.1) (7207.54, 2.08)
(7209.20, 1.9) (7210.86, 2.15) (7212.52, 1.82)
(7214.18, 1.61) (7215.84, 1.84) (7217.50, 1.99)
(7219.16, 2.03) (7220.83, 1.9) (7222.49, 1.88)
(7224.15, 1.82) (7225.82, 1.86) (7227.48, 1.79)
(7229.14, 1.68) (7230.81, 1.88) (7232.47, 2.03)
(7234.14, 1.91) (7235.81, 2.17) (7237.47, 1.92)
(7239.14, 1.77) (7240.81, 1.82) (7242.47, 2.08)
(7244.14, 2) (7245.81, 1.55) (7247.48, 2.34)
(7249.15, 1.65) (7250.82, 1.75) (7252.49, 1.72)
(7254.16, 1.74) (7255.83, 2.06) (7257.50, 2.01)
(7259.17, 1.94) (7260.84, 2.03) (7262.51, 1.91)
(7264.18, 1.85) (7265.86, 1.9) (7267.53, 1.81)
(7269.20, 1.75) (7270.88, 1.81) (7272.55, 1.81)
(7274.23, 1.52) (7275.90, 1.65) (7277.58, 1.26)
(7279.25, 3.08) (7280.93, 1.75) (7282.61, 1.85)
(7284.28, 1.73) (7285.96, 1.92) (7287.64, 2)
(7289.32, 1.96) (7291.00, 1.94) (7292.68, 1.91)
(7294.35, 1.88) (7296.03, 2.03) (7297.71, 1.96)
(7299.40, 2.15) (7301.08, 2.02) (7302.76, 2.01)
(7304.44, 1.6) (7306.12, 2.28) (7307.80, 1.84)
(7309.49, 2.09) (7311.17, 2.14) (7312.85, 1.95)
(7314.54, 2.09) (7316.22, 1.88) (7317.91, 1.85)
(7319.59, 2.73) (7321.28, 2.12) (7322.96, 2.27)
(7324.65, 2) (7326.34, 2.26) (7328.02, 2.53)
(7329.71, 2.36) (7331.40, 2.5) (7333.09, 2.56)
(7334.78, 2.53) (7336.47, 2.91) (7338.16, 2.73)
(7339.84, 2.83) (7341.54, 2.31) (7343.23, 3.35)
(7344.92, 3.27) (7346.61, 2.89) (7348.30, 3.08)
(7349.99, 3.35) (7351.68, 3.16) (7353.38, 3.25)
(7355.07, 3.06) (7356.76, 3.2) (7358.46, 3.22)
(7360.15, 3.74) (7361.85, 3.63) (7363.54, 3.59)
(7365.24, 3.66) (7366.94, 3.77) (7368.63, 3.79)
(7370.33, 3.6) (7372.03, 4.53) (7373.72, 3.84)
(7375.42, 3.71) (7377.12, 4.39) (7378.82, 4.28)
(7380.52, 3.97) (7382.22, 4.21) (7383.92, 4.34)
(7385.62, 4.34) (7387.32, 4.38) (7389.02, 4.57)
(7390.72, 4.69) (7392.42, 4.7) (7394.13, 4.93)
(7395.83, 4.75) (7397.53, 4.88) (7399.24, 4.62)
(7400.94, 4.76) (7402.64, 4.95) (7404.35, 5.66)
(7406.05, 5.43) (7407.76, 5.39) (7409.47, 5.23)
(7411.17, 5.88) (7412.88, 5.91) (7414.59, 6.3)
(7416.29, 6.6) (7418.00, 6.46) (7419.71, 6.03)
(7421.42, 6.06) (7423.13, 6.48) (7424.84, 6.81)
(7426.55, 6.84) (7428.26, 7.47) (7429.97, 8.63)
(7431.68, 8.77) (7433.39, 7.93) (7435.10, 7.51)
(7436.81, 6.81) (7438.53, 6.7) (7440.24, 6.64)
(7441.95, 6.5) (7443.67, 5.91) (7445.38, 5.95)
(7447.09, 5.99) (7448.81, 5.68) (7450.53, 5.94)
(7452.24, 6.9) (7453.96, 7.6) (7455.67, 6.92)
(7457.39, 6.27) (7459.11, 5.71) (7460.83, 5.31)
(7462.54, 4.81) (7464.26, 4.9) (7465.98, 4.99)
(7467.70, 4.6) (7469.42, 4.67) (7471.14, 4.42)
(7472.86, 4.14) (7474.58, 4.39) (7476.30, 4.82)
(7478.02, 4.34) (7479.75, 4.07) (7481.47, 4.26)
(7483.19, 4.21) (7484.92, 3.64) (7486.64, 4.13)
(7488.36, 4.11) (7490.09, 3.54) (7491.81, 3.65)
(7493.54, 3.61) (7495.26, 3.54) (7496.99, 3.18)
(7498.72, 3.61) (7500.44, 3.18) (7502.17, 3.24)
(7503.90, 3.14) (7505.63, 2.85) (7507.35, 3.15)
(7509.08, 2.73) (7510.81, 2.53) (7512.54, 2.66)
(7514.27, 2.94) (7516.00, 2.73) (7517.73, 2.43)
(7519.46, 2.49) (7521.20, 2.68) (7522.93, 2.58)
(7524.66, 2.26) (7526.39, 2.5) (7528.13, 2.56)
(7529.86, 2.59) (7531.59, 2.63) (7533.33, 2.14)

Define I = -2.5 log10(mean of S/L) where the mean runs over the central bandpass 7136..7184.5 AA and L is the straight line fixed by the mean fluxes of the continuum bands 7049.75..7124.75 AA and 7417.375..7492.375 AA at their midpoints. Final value 0.383 mag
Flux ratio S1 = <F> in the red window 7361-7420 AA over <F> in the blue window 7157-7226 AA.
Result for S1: 2.58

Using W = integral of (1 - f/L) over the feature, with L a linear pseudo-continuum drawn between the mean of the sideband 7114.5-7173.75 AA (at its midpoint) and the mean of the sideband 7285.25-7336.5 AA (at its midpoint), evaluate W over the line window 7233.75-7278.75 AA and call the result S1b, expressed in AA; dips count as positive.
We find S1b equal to 3.8 AA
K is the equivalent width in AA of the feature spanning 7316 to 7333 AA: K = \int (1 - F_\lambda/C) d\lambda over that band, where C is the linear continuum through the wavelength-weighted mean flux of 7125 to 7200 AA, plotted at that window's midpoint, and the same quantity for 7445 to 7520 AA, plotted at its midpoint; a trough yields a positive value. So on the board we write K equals 4.3 AA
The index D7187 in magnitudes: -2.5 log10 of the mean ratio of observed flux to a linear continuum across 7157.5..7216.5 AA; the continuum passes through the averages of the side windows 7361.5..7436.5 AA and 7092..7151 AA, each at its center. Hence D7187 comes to 0.396 mag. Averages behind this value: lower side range 1.81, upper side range 5.31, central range 1.82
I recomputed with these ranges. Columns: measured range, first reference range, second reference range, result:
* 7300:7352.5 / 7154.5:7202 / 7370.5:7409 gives 0.48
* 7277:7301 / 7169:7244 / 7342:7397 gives 0.41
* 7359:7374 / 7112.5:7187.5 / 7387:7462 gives 0.34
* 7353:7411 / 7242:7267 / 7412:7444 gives 0.29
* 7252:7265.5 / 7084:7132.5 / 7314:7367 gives 0.27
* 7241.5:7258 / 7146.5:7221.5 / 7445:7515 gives 0.25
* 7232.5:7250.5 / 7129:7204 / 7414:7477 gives 0.48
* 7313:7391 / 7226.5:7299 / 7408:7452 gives 0.35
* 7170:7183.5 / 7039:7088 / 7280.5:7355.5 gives 0.08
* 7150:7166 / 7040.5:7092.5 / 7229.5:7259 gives 0.03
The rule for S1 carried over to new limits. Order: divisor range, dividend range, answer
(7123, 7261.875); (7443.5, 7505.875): 2.52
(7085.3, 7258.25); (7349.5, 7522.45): 2.59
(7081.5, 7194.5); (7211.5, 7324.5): 1.08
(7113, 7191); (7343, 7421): 2.43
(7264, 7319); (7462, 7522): 1.90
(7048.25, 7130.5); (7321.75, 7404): 2.08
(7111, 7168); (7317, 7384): 1.76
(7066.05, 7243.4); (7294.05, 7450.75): 2.31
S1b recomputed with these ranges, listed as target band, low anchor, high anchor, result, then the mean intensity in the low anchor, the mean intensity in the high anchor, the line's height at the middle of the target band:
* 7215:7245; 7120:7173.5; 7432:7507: 8.2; 1.81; 5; 2.63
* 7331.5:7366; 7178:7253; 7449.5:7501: 2.2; 1.87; 4.66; 3.3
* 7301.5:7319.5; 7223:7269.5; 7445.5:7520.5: 3.7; 1.89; 4.24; 2.53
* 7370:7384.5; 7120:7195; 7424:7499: 1.1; 1.81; 5.47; 4.46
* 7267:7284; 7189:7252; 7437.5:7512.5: 4.5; 1.88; 4.64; 2.48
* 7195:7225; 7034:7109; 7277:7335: 0.4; 1.69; 2.09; 1.92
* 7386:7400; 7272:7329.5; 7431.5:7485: -1.8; 2.01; 5.65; 4.14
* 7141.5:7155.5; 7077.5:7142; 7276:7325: 0.8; 1.8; 2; 1.84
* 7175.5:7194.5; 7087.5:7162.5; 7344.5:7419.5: 4.5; 1.79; 4.39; 2.4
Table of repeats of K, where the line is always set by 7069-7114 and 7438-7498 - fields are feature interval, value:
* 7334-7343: 2.72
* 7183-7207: 7.18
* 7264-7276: 5.55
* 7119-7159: 5.68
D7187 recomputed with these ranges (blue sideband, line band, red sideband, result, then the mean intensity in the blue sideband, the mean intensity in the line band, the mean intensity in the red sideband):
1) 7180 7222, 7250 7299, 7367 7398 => 0.45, 1.87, 1.88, 4.31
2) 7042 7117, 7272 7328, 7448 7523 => 0.45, 1.69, 1.99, 4.13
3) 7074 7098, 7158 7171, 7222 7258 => 0.04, 1.71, 1.74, 1.88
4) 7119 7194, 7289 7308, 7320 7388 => 0.41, 1.81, 1.97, 3.28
